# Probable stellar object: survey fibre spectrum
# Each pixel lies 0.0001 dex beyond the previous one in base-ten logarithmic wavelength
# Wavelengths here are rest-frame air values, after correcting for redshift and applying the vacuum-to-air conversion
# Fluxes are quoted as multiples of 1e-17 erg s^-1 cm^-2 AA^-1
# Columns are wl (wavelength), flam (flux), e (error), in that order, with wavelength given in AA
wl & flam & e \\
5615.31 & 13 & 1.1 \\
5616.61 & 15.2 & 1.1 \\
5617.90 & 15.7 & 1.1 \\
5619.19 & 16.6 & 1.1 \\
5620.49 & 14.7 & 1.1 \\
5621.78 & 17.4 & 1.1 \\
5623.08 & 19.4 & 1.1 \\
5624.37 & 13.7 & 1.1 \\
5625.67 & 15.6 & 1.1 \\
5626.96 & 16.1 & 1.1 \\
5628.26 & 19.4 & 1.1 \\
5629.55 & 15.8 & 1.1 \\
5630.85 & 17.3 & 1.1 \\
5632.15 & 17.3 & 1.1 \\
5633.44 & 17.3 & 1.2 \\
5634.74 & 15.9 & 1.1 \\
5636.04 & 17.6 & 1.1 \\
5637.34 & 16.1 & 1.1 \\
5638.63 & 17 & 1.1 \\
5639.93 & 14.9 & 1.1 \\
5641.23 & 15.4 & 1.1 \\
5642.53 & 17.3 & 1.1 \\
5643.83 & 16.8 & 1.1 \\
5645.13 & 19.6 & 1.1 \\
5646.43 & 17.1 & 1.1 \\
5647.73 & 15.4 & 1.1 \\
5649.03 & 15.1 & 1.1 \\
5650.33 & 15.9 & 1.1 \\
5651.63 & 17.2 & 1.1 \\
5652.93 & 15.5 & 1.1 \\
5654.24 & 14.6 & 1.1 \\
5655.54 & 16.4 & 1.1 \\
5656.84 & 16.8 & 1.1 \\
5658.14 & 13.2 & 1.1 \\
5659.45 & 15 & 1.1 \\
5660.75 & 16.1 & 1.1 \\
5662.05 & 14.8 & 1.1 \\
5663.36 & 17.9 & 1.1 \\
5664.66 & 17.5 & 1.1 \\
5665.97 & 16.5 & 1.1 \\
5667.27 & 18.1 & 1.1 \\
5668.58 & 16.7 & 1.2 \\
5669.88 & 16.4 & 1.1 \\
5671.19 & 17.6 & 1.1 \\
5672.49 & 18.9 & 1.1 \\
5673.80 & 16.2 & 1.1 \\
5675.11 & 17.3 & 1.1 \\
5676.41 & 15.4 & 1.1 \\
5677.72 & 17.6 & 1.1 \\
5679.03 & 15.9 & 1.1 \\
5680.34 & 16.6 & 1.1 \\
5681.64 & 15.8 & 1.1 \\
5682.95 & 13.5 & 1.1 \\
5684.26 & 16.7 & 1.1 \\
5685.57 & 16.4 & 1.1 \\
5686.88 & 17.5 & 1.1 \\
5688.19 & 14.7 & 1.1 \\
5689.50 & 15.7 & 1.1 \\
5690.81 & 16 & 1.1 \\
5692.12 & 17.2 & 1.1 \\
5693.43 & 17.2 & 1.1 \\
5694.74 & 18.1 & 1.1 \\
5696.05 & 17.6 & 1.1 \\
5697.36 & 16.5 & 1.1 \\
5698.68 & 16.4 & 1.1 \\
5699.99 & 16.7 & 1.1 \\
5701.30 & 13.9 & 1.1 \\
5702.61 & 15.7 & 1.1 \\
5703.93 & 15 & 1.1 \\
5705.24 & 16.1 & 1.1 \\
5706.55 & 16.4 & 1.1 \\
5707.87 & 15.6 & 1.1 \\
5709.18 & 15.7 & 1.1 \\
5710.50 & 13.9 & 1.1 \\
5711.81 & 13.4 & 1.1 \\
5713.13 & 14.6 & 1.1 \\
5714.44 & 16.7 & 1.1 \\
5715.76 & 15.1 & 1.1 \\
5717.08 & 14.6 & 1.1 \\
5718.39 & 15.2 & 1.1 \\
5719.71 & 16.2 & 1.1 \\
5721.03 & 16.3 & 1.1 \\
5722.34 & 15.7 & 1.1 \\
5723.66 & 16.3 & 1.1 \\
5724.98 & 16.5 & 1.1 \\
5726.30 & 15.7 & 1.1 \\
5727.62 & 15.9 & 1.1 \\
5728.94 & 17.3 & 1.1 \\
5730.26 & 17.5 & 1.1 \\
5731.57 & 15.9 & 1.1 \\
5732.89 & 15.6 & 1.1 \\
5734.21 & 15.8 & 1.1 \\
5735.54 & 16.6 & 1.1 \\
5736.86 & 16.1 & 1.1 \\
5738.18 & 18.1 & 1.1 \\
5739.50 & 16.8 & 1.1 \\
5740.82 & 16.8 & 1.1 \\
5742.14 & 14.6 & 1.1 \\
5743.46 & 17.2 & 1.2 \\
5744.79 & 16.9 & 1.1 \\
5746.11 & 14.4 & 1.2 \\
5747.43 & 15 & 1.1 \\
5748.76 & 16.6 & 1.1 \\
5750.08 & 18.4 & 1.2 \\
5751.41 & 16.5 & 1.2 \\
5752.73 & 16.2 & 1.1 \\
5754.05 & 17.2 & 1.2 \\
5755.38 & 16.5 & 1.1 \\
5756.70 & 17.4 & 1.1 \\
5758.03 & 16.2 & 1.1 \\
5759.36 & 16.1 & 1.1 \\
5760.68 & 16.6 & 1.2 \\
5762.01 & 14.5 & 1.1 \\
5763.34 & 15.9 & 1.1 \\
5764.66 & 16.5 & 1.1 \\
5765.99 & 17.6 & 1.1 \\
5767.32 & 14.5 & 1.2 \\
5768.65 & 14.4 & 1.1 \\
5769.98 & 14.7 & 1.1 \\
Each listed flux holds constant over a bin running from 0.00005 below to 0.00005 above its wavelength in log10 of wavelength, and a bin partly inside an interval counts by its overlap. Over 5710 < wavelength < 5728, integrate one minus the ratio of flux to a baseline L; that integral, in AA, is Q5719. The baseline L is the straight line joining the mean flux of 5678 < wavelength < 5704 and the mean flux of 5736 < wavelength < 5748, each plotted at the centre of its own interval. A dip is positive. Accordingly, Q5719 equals 0.9 AA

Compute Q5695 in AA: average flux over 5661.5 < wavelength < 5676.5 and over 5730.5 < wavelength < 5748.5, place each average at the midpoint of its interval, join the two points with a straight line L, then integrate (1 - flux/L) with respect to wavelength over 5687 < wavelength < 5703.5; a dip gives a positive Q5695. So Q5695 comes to 0.4 AA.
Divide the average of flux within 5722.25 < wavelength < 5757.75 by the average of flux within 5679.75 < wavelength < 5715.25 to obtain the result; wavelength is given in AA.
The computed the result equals 1.0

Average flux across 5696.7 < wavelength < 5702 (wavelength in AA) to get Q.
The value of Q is 15.9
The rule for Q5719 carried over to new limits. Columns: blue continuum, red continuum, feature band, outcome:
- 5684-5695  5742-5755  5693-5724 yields 1.4 AA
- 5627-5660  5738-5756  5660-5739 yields 1.1 AA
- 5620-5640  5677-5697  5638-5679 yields 0.2 AA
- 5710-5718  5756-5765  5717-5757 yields -2.3 AA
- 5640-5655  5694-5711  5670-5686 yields -0.4 AA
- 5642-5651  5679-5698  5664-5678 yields -0.5 AA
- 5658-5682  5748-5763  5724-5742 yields 0.1 AA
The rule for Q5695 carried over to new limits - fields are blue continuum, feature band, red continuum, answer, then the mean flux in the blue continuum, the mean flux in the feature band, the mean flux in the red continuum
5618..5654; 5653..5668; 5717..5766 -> 0.4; 16.5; 16.1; 16.3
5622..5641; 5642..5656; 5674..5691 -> 0.0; 16.7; 16.4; 16.1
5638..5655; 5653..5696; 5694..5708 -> -0.4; 16.3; 16.4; 16.2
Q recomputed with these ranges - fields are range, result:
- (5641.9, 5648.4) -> 17.2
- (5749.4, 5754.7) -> 17.1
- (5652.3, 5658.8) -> 15.3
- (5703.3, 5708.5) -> 15.8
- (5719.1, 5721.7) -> 16.3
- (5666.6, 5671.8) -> 17.2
